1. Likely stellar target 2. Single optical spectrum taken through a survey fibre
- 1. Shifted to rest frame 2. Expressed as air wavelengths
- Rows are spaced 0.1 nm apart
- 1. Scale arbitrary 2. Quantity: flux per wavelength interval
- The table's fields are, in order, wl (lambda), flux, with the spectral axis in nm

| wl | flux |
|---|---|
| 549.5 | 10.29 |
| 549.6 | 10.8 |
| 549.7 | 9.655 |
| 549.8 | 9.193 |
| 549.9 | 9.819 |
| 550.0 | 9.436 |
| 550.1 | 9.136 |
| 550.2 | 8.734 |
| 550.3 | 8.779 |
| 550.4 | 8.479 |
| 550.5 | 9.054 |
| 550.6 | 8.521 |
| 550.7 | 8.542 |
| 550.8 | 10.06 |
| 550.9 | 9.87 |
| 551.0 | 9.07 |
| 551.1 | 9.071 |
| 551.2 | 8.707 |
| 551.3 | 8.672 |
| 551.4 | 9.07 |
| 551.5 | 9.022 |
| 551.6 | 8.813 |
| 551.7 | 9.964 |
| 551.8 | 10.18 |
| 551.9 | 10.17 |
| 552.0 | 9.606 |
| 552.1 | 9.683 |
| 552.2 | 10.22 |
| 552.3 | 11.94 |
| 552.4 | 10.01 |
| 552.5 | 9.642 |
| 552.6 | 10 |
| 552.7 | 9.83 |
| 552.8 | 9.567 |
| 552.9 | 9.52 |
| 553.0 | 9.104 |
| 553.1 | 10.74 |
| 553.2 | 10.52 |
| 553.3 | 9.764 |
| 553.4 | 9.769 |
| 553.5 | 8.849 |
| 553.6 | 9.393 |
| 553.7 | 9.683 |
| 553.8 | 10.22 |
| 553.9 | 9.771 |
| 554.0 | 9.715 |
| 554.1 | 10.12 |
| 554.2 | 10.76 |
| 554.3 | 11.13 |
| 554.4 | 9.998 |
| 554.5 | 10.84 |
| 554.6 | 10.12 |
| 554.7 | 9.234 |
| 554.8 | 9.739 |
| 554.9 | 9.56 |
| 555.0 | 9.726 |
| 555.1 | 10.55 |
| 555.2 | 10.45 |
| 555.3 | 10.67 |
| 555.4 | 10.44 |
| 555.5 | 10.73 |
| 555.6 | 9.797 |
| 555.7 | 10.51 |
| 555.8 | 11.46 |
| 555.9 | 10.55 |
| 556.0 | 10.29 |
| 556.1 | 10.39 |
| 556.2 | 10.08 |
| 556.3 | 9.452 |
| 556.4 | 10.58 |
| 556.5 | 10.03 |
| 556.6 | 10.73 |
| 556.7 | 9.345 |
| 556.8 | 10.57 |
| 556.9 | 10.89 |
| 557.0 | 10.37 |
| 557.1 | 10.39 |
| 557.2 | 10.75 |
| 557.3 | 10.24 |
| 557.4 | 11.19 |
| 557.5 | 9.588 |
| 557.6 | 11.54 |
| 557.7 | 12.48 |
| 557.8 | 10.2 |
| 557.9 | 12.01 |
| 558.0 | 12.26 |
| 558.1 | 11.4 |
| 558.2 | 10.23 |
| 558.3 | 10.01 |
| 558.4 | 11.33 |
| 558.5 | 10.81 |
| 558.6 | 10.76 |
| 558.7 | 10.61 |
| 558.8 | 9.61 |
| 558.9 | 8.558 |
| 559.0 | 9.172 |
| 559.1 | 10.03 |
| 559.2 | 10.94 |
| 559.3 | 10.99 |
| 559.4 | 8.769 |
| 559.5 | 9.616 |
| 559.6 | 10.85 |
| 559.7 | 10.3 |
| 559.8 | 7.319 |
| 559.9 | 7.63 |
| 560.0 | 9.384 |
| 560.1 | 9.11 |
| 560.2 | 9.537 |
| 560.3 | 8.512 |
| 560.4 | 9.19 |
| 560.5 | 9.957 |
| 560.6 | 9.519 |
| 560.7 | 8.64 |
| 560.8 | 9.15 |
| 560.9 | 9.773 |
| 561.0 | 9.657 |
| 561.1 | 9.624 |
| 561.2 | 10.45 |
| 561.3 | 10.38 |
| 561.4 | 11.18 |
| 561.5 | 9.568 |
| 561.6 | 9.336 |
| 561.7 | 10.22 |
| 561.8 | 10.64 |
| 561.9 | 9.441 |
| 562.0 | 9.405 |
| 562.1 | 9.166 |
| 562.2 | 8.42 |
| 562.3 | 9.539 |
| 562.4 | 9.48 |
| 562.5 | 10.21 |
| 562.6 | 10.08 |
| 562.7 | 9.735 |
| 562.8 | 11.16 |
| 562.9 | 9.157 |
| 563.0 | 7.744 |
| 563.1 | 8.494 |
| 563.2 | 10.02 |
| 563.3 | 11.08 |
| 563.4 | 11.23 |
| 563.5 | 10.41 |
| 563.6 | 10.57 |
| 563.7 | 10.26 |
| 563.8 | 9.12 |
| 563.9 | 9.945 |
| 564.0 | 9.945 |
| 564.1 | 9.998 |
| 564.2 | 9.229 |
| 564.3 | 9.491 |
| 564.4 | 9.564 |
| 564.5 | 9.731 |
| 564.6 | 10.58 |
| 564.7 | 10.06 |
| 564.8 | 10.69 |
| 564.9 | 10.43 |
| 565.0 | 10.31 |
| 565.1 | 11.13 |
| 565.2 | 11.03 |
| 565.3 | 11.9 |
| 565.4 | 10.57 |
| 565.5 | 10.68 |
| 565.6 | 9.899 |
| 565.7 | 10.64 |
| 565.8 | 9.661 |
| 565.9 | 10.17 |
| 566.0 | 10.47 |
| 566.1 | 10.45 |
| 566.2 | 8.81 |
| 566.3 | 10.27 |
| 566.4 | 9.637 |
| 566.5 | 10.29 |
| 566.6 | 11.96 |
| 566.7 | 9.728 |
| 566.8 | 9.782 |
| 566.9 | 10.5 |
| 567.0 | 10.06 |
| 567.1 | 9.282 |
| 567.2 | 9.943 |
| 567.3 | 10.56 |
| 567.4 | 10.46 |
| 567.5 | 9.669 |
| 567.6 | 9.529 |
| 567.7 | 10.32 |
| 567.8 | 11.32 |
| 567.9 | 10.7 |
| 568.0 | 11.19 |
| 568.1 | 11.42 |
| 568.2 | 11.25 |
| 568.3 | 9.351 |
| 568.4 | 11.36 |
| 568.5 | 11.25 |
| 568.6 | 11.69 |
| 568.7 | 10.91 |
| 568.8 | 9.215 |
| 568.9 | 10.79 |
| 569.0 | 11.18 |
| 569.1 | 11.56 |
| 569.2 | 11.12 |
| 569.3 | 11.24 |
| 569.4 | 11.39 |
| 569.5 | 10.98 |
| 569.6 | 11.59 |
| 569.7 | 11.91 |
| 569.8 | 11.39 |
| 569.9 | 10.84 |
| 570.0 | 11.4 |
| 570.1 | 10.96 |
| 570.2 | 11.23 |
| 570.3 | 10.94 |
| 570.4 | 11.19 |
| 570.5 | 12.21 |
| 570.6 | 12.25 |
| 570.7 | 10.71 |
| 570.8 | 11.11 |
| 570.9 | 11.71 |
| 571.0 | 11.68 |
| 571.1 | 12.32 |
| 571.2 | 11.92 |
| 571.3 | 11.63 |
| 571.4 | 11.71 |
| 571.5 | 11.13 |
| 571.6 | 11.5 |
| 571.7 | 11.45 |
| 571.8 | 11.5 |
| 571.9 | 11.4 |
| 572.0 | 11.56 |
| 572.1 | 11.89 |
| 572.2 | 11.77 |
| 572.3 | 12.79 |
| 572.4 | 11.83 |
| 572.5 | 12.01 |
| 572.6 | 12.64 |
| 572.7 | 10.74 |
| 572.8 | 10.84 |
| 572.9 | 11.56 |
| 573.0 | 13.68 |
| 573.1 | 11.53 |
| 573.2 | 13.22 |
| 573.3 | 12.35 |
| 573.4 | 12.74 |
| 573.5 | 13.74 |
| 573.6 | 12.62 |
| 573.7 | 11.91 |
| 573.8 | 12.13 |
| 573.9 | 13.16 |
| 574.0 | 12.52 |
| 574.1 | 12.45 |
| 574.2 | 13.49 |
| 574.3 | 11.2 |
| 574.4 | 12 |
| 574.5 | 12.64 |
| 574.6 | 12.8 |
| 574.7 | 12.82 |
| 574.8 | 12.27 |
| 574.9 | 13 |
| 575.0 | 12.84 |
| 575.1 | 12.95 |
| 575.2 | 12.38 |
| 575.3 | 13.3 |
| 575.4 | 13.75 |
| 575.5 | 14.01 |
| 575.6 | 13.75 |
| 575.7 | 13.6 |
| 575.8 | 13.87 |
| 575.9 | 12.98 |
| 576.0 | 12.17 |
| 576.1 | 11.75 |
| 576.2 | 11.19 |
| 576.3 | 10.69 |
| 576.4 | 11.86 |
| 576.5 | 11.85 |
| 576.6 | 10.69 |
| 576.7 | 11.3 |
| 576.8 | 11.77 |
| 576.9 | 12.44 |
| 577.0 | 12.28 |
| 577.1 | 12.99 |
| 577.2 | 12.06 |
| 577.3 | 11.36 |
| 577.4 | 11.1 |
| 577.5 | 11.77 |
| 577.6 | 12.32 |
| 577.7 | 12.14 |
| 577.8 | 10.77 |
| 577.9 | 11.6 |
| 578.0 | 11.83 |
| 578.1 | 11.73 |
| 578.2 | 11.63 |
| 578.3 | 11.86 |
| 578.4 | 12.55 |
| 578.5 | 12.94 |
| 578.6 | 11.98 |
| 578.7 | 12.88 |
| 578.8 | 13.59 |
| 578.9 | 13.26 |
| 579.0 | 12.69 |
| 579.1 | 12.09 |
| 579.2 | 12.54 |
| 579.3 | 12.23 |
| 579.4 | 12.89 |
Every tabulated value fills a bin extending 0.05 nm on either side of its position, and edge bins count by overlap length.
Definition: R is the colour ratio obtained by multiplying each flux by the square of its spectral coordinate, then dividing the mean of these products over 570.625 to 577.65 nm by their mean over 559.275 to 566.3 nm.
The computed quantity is 1.3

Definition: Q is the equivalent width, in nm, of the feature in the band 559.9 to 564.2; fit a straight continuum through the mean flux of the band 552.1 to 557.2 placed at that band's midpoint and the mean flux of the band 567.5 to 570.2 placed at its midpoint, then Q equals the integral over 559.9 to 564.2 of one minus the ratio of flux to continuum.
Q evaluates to 0.36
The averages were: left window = 10.2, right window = 11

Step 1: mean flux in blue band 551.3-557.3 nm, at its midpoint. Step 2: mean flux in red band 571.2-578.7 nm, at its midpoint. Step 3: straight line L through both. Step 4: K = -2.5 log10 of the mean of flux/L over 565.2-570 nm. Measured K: 0.080 mag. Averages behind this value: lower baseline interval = 10.1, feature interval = 10.6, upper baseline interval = 12.2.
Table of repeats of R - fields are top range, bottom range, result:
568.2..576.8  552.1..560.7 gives 1.24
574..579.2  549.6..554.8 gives 1.39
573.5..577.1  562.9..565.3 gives 1.29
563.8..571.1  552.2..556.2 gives 1.10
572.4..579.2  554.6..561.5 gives 1.30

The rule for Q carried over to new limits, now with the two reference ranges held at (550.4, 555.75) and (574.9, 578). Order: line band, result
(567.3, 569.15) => 0.109 nm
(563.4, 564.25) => 0.072 nm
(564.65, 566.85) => 0.147 nm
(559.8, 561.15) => 0.185 nm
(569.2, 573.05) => 0.037 nm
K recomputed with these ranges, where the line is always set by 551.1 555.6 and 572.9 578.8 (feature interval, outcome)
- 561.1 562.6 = 0.11 mag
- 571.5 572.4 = 0.02 mag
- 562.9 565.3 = 0.10 mag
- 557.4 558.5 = -0.07 mag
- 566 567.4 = 0.13 mag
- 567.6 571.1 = 0.05 mag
